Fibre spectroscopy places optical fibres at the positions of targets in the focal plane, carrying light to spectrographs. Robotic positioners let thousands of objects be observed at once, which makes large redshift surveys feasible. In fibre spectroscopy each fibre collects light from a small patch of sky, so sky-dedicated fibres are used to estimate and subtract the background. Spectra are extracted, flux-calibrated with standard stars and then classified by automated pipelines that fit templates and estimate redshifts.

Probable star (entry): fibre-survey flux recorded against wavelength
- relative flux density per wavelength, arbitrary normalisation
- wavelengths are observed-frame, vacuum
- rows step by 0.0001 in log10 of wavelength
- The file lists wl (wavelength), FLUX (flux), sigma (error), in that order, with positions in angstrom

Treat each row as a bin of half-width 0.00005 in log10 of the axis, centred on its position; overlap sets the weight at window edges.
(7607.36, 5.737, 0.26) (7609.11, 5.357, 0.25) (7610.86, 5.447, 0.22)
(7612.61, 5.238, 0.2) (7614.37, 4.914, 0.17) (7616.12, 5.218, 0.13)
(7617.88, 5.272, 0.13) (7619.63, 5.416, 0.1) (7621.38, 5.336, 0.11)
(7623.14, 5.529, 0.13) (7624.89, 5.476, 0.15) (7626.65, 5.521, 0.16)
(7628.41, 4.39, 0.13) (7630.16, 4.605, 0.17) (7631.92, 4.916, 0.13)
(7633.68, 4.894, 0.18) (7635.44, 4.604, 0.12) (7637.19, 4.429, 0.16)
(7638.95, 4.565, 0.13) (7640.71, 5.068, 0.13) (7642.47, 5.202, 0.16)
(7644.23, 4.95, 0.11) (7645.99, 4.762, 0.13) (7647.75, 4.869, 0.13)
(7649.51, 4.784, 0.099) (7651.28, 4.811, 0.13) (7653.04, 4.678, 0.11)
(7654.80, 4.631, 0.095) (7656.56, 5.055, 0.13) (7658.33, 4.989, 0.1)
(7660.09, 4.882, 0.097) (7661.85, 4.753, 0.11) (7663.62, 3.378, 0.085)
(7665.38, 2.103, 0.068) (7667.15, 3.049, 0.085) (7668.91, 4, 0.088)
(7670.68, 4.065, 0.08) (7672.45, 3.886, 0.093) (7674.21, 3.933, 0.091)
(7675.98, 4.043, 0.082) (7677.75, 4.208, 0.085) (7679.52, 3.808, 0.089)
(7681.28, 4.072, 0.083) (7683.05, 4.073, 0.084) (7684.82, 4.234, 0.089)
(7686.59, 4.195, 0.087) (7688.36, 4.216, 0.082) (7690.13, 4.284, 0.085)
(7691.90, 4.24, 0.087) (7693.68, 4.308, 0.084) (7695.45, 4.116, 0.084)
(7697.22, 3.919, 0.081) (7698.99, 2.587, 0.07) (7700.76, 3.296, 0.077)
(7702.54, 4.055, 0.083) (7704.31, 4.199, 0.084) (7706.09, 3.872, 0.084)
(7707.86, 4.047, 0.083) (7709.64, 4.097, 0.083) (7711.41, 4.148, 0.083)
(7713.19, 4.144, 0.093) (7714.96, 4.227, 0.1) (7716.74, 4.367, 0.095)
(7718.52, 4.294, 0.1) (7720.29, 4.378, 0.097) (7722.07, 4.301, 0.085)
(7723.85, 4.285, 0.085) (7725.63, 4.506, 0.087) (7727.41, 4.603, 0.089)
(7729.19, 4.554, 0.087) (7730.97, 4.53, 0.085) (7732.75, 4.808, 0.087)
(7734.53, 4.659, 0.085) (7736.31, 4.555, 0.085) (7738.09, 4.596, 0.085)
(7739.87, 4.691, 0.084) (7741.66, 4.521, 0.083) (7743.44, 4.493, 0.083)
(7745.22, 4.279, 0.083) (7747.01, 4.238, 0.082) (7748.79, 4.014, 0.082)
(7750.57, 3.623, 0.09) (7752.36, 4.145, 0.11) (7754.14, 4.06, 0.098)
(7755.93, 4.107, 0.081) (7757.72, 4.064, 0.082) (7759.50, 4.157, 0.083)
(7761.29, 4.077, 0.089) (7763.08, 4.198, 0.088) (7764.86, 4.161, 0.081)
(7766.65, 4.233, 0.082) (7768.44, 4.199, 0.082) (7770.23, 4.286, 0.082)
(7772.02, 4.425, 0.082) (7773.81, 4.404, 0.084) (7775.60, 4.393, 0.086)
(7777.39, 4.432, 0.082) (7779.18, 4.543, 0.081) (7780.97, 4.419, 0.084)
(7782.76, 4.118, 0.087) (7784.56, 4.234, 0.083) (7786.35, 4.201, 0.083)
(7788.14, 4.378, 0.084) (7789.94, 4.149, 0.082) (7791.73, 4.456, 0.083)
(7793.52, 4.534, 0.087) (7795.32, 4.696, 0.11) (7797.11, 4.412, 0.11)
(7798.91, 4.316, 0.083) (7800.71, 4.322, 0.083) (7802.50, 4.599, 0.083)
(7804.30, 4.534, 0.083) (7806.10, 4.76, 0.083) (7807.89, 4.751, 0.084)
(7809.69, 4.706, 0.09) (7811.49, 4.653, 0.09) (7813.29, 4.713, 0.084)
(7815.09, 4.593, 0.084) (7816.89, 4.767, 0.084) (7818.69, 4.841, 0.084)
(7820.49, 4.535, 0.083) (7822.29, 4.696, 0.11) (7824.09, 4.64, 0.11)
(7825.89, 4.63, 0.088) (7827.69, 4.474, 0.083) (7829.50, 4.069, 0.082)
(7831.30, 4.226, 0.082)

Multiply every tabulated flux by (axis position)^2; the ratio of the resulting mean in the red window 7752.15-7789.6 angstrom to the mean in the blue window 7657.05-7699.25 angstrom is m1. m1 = 1.09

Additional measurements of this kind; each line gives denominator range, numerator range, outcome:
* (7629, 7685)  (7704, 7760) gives 1.00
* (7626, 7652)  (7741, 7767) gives 0.89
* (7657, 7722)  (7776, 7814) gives 1.14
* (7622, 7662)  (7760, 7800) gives 0.92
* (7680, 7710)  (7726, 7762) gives 1.10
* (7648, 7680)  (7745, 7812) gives 1.06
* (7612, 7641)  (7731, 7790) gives 0.89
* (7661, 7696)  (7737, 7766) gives 1.09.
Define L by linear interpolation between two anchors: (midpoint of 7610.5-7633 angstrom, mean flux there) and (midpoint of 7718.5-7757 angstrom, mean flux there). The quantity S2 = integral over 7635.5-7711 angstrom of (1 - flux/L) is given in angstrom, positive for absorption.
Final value 9.6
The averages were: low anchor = 5.17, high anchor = 4.37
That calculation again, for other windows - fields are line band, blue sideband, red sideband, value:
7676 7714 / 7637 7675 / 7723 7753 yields 3.5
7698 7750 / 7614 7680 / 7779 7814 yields 3.3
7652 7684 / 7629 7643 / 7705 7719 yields 3.0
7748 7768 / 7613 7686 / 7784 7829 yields 2.1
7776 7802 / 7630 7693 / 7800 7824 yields 1.3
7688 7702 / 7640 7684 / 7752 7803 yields 1.5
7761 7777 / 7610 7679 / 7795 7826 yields 1.2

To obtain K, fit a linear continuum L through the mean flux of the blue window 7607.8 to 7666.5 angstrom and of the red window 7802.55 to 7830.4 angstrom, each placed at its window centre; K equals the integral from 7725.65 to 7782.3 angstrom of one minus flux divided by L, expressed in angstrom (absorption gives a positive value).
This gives 4.4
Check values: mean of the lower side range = 4.85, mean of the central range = 4.34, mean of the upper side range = 4.62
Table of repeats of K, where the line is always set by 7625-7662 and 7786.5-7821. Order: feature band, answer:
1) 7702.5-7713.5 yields 1.5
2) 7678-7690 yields 1.6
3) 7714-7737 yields 1.1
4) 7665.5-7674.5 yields 2.2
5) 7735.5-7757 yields 1.8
